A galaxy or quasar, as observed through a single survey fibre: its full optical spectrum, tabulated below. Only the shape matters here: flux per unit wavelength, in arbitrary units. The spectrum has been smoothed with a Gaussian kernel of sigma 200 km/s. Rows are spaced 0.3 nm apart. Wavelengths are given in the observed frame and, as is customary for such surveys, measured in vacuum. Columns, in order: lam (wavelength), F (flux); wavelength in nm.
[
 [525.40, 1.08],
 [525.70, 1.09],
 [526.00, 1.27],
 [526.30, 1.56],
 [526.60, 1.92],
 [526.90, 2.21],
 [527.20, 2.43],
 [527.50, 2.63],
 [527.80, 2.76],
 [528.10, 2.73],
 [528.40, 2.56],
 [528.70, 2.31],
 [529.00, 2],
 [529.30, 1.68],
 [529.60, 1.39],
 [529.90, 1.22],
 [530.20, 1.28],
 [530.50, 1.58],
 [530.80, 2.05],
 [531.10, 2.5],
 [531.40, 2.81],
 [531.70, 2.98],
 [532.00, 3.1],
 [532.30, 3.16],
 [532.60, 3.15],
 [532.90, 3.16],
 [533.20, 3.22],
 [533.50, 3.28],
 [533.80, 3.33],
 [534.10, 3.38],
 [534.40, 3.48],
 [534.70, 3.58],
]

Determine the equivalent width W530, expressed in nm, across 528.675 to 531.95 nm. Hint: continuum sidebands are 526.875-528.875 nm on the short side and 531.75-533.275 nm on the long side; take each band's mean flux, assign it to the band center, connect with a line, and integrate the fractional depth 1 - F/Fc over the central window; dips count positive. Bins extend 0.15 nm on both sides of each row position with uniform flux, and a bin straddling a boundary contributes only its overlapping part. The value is 0.99 nm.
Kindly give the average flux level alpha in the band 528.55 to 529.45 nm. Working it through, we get 2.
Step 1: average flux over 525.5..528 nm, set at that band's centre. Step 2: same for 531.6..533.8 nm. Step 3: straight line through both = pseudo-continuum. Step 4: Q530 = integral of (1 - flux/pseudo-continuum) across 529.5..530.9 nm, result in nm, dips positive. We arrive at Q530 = 0.622 nm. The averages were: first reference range 1.98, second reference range 3.17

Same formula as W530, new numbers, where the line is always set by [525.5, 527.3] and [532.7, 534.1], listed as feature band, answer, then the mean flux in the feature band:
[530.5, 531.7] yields 0.15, 2.41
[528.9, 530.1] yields 0.42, 1.54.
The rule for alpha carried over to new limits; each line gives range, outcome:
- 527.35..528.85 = 2.6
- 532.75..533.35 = 3.19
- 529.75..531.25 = 1.73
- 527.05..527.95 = 2.61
